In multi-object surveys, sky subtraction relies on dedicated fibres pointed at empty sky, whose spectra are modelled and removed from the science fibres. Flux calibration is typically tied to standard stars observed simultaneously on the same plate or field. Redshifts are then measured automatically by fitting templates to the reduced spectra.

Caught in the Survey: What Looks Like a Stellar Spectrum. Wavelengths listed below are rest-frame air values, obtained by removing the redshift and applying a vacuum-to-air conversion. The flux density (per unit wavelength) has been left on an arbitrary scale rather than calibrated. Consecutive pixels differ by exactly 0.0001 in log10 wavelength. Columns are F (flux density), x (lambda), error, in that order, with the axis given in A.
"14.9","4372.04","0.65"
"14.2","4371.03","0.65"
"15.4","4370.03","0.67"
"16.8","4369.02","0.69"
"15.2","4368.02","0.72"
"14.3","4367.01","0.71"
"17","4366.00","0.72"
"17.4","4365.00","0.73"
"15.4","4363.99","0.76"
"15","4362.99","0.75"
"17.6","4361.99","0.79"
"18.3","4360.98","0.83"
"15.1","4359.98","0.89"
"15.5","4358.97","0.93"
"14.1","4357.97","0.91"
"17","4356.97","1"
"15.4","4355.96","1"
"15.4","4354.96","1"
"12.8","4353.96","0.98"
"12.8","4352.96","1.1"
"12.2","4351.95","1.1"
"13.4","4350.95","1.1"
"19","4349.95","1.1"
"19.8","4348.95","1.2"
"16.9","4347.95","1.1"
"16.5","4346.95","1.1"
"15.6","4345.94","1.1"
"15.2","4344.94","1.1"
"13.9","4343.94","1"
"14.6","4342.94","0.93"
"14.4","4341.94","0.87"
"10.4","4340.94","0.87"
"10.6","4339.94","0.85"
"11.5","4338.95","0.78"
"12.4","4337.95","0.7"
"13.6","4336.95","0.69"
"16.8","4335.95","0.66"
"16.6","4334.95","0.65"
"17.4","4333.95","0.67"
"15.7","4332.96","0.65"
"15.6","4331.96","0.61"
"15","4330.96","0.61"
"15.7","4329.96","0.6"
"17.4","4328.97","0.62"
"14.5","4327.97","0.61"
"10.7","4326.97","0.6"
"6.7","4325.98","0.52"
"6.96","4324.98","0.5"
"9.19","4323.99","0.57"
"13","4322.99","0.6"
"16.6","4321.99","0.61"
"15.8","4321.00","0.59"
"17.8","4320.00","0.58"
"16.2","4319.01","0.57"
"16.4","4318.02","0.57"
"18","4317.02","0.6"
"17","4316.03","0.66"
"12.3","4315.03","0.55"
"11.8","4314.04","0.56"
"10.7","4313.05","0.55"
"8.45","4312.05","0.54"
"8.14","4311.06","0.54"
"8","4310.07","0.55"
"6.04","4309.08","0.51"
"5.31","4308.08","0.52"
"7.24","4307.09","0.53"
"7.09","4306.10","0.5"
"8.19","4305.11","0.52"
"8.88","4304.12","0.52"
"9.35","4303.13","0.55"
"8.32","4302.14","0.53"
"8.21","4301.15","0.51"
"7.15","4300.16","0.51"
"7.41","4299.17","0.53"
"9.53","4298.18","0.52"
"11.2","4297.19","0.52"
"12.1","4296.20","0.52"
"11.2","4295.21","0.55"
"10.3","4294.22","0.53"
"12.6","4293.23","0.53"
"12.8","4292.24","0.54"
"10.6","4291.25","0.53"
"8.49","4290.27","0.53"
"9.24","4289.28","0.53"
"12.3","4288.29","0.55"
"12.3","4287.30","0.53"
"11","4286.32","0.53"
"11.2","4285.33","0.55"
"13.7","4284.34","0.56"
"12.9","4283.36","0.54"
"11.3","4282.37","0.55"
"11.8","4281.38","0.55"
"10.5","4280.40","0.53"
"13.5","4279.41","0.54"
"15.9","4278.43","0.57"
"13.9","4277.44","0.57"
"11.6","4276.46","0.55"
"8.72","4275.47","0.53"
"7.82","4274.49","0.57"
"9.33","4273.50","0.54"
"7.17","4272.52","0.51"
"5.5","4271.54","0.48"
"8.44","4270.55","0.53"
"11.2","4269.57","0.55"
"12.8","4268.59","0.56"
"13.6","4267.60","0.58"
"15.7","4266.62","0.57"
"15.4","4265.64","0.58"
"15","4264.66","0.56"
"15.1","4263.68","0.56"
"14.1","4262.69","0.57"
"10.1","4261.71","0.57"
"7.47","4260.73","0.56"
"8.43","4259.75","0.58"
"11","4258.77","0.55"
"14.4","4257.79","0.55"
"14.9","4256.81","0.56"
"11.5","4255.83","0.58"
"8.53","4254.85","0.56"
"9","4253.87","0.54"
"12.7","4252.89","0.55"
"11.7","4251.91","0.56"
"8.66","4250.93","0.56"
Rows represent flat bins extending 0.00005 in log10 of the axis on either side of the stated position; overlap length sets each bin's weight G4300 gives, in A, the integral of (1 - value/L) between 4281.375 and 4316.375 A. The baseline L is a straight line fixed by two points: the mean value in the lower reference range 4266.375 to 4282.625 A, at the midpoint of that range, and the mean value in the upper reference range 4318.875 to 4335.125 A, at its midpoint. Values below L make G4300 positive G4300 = 6.5 A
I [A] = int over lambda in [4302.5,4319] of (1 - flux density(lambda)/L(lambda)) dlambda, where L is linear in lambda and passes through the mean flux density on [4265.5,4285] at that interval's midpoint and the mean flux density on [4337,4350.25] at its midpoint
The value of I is 3.5 A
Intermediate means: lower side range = 11.5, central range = 10.3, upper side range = 14.6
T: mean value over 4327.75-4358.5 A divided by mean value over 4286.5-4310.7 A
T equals 1.60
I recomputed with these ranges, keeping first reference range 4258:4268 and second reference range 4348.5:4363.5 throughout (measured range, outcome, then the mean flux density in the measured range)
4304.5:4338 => 4.4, 12.6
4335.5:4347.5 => 1.0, 13.8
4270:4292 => 4.0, 10.8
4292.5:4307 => 4.6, 9.39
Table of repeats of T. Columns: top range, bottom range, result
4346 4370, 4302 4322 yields 1.40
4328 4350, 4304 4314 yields 1.90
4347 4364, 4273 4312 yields 1.55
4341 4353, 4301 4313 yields 1.94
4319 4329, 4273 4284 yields 1.11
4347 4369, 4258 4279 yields 1.38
